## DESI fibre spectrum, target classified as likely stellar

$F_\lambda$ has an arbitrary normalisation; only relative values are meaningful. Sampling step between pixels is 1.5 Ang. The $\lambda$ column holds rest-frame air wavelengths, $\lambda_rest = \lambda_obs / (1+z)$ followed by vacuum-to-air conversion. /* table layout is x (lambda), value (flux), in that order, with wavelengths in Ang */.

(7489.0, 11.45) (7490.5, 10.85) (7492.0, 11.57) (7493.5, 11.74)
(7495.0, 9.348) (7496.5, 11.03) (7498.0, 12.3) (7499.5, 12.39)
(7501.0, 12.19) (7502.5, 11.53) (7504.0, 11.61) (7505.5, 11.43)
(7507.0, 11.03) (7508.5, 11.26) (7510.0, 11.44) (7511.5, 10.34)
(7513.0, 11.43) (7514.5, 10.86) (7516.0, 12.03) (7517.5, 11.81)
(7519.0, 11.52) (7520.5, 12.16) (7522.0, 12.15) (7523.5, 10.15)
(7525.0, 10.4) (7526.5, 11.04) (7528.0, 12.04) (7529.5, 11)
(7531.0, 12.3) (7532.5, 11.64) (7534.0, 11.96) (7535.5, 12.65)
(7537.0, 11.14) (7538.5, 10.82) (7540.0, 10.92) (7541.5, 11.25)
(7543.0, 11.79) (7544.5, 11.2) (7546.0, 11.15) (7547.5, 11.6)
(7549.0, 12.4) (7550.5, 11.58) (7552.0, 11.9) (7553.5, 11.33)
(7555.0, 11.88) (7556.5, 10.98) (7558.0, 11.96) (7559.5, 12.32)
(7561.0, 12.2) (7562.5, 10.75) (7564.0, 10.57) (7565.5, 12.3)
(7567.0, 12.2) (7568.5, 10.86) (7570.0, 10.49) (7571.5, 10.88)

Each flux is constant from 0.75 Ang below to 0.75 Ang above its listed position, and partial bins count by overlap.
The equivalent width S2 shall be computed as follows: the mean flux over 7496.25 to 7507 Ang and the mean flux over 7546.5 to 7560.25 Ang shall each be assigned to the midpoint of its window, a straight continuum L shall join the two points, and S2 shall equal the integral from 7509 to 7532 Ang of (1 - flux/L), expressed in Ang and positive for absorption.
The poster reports 0.8 Ang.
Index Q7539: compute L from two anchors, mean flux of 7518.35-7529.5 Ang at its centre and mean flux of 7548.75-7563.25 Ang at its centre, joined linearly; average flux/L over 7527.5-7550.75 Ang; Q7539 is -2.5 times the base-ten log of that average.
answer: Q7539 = -0.01 mag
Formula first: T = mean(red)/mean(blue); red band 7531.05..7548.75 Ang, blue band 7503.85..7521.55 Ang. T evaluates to 1.0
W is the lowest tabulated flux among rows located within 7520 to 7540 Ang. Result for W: 10.15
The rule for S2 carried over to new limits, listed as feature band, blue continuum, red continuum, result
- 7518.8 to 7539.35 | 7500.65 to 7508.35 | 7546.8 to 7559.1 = 0.2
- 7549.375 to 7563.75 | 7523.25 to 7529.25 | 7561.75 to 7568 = -0.4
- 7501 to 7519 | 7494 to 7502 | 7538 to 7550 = 0.1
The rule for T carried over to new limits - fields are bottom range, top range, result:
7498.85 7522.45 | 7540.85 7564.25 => 1.00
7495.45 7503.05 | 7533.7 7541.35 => 0.97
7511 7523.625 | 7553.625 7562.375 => 1.02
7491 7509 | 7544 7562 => 1.02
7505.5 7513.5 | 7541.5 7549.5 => 1.04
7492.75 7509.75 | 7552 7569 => 1.01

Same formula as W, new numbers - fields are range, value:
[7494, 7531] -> 9.348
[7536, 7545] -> 10.82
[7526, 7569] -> 10.57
